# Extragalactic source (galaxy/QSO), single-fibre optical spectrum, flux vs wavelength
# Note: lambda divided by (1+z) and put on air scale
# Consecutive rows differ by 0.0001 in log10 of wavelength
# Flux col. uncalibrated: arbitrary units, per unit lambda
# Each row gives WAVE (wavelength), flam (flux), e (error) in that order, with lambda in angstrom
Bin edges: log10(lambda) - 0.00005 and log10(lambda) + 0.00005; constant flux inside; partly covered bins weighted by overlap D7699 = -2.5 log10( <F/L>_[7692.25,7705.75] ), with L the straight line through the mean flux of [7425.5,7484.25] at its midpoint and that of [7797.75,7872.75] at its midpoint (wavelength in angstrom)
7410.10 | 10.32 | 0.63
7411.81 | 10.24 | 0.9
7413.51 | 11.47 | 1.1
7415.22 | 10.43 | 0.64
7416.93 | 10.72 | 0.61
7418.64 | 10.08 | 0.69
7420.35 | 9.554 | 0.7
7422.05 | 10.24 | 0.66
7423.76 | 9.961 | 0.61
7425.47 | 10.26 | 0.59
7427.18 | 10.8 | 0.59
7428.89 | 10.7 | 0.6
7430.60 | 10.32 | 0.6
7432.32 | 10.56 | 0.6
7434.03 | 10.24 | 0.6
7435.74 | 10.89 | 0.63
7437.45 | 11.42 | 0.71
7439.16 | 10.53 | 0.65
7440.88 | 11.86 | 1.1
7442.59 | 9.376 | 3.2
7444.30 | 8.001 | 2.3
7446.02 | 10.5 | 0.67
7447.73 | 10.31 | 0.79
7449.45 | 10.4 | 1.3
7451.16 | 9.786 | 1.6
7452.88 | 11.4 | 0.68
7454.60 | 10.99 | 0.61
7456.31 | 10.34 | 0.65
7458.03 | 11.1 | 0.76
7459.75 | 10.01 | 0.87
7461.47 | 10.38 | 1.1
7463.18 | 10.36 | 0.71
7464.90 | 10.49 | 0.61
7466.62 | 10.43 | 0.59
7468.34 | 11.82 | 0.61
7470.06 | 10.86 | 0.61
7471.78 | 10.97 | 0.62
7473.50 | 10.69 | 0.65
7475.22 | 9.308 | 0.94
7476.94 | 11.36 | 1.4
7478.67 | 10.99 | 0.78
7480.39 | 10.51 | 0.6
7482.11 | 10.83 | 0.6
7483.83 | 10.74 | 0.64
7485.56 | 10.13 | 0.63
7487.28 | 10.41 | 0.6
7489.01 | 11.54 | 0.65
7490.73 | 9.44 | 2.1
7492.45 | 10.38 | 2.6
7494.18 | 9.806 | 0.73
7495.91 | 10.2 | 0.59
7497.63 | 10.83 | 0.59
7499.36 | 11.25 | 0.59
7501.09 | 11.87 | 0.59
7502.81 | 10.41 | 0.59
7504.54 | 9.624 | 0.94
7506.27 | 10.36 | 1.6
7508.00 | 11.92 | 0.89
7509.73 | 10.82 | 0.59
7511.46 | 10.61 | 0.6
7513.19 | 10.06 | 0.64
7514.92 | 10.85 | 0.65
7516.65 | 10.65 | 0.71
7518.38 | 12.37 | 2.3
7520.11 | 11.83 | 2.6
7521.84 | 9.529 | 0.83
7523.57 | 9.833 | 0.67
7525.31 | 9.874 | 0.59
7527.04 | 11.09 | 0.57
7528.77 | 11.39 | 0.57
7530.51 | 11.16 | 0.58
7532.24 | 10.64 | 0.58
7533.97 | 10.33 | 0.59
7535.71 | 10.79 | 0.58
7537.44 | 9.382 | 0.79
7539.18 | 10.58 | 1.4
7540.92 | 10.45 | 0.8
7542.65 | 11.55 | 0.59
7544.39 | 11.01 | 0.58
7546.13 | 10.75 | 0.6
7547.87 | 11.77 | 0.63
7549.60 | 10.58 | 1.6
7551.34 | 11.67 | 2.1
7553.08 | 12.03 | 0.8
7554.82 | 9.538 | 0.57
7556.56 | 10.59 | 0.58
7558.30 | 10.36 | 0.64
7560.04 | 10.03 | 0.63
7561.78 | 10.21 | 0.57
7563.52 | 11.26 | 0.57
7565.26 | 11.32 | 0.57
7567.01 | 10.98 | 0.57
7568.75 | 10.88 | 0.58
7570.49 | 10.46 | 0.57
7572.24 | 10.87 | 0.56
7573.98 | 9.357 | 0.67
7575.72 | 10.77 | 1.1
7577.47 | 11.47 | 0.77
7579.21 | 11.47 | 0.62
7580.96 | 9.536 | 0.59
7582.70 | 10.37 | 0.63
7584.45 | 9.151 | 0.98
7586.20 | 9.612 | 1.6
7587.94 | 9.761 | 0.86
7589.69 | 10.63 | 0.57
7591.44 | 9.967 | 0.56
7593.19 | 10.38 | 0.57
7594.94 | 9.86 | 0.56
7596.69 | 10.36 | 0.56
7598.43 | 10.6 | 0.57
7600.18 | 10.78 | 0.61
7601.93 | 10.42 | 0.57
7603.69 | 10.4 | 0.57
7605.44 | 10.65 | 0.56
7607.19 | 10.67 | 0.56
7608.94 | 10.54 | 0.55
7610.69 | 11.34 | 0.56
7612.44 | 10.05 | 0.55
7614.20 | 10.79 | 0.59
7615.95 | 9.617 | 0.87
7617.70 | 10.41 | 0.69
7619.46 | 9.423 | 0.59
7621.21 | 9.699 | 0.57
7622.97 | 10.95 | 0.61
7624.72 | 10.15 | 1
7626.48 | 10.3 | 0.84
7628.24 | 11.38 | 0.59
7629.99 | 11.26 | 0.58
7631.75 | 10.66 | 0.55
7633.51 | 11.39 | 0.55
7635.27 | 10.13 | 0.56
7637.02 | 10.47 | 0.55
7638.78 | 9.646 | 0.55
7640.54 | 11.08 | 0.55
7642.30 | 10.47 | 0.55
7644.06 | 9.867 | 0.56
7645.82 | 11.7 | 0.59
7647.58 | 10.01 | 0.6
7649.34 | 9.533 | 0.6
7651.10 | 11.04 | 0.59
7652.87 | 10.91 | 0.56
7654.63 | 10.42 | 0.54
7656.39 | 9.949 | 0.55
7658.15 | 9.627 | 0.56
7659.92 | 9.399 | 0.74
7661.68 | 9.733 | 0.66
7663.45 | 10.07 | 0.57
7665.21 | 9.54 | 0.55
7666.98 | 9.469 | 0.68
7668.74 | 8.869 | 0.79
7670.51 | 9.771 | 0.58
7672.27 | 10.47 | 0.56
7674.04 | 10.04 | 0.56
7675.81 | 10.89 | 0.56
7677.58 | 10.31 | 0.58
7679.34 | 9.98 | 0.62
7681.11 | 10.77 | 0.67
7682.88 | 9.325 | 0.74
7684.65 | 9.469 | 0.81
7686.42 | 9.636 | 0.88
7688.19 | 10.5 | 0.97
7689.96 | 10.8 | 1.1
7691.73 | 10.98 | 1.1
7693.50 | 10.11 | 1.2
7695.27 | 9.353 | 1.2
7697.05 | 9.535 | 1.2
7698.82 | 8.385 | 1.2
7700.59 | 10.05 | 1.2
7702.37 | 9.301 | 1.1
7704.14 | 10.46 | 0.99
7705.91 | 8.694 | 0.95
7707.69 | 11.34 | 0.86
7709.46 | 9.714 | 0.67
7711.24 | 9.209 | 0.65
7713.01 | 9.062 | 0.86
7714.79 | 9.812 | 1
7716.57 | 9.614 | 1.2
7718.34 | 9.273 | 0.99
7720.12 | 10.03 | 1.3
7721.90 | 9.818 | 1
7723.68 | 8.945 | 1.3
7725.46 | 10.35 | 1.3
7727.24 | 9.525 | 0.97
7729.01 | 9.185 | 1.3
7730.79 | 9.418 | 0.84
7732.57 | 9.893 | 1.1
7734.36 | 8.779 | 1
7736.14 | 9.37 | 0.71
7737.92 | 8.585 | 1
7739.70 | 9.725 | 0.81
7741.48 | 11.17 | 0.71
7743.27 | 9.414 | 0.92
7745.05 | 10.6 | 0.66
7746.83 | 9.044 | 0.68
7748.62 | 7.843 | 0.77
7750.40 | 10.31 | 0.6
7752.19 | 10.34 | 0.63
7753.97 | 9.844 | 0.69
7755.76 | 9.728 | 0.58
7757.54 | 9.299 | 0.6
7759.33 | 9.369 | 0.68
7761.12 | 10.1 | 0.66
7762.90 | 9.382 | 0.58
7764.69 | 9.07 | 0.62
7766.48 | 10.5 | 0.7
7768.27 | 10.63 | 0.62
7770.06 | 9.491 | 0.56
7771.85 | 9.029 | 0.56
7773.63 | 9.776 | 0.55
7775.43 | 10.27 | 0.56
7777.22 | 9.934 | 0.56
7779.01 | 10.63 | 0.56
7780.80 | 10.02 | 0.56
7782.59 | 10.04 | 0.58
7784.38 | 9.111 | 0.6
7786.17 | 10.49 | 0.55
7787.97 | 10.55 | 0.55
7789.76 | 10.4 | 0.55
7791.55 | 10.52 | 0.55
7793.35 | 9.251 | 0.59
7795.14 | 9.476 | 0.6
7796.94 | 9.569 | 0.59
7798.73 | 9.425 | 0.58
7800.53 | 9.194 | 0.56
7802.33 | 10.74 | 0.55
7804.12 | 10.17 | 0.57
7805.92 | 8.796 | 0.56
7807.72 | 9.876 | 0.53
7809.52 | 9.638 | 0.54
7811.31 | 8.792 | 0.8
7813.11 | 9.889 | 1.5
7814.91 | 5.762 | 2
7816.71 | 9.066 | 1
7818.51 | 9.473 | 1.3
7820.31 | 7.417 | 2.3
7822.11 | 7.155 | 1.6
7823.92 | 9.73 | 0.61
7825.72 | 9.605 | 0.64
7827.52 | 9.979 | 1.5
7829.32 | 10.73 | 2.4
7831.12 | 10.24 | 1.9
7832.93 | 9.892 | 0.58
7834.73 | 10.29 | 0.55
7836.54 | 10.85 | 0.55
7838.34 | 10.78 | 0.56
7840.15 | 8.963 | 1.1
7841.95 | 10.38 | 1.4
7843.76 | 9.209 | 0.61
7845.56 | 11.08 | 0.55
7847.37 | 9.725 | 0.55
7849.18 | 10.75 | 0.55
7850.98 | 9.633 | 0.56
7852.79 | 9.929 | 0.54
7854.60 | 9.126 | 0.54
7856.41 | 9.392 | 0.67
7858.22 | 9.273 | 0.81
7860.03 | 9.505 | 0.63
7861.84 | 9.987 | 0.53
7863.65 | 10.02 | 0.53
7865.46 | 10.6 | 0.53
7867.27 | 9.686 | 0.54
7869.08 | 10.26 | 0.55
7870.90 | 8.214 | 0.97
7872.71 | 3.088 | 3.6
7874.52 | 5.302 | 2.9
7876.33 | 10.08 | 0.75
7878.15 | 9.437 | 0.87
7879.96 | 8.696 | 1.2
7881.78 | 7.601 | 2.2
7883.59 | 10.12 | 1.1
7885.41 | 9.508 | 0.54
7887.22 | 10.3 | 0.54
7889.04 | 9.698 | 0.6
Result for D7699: 0.03 mag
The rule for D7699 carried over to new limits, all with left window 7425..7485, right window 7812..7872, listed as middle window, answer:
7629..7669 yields -0.02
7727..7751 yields 0.04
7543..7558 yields -0.07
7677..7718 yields 0.01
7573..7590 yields 0.00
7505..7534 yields -0.04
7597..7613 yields -0.05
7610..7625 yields -0.01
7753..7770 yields 0.00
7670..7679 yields -0.03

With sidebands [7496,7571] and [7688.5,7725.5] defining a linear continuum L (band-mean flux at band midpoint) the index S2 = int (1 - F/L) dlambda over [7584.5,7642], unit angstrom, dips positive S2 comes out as -0.6 angstrom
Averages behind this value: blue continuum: 10.8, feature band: 10.4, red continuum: 9.75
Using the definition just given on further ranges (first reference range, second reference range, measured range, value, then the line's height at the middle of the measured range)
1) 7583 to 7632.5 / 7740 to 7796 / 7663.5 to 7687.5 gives 0.6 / 10.1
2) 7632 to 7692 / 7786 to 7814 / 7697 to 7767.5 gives 2.6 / 9.98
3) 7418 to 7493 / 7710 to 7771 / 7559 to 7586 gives -1.0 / 10.1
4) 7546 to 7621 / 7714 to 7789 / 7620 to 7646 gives -0.8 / 10.3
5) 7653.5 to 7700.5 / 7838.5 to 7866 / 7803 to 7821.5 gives 1.8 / 9.87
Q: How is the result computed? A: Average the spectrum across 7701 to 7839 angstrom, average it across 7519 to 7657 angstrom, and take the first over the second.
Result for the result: 0.92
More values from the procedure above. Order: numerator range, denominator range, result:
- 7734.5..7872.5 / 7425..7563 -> 0.91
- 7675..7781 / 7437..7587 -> 0.92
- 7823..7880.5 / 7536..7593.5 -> 0.90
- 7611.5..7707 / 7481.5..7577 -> 0.95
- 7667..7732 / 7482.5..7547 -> 0.92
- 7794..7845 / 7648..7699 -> 0.95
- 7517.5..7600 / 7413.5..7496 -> 1.01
